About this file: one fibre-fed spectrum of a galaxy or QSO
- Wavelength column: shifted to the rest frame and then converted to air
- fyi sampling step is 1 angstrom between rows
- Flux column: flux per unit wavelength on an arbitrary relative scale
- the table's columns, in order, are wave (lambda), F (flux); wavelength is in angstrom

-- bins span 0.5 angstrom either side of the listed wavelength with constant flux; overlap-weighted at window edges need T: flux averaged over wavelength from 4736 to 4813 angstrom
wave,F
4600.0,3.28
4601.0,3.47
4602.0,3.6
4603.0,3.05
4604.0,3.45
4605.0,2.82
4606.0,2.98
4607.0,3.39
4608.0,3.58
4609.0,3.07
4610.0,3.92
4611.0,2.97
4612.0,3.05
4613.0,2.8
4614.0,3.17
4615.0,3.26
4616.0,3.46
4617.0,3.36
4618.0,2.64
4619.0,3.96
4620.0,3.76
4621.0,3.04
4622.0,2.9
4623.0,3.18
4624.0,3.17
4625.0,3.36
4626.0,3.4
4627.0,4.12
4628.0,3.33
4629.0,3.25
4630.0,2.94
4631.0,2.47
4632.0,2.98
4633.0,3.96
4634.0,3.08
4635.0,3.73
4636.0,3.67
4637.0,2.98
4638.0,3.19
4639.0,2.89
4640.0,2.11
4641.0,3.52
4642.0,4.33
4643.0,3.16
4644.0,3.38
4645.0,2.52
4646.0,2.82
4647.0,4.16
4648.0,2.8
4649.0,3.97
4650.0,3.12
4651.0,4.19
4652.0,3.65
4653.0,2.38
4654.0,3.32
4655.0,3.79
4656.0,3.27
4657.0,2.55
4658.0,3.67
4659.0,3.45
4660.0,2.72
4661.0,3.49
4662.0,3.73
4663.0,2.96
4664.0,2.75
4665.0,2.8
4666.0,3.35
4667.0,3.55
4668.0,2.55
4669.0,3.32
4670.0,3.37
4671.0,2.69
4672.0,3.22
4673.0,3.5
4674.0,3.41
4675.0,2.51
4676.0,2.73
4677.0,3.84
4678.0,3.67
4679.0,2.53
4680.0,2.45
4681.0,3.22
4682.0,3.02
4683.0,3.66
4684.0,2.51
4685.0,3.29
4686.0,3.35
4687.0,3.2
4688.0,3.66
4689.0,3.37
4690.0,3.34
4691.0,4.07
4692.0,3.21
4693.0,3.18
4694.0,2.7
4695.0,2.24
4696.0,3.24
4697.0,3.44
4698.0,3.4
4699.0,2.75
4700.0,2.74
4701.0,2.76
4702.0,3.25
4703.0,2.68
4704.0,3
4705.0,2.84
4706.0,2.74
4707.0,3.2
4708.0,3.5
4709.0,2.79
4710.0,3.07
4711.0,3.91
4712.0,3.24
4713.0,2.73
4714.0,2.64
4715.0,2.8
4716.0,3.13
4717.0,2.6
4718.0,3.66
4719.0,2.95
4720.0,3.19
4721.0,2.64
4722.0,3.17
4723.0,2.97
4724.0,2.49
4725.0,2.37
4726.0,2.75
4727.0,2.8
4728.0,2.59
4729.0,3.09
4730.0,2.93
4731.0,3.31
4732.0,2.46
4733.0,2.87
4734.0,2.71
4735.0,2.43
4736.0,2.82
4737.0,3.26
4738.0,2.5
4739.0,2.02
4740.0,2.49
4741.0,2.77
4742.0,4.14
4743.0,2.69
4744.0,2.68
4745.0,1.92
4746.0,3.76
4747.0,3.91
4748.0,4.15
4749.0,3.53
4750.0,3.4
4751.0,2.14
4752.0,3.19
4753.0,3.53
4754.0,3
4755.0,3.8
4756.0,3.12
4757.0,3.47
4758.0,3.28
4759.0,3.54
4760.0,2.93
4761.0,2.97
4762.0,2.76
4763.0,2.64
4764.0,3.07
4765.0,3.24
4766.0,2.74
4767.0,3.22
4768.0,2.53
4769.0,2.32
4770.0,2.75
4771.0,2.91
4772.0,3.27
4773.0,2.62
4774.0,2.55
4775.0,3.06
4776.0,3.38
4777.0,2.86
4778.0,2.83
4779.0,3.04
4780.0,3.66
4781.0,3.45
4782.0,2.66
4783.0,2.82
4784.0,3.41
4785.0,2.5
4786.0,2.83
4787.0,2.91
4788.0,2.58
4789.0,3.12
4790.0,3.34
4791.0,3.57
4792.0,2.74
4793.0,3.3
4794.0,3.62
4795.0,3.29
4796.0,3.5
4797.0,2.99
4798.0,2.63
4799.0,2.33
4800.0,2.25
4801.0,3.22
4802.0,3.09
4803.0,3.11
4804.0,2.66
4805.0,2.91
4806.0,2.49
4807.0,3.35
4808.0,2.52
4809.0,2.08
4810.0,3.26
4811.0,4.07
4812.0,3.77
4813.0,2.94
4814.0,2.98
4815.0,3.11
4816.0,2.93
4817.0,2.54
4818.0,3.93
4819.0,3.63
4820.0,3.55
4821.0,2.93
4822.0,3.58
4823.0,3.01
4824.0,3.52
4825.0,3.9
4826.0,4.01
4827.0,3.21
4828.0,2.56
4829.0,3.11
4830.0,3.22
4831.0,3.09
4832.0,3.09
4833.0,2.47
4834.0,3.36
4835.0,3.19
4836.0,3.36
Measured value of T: 3.02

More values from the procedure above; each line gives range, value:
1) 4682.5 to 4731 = 3.04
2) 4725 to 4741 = 2.73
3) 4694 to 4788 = 2.98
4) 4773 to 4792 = 3.01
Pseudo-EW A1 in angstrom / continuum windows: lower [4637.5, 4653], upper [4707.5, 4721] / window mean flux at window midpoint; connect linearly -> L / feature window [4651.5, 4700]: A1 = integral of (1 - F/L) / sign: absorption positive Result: 0.5 angstrom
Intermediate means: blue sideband 3.29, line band 3.16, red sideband 3.08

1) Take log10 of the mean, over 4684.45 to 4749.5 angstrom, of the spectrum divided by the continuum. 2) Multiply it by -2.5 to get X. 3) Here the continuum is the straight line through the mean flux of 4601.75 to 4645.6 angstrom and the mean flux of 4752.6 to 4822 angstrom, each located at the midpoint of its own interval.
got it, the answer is 0.04 mag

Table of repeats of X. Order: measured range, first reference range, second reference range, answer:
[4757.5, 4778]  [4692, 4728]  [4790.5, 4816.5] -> 0.03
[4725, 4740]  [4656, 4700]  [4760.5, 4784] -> 0.11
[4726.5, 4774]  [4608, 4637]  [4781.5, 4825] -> 0.05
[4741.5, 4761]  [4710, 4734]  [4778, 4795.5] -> -0.09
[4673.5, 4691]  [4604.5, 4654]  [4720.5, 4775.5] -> -0.02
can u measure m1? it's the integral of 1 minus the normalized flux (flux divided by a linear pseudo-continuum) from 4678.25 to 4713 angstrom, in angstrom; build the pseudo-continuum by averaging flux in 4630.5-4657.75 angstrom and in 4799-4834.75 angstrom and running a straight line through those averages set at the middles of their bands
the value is 1.25 angstrom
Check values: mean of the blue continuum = 3.26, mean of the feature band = 3.1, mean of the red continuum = 3.12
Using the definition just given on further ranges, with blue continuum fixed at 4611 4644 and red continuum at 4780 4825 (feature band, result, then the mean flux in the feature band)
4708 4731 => 1.5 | 2.95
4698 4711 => 0.7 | 3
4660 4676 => 0.5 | 3.12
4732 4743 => 1.3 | 2.78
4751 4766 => 0.0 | 3.13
